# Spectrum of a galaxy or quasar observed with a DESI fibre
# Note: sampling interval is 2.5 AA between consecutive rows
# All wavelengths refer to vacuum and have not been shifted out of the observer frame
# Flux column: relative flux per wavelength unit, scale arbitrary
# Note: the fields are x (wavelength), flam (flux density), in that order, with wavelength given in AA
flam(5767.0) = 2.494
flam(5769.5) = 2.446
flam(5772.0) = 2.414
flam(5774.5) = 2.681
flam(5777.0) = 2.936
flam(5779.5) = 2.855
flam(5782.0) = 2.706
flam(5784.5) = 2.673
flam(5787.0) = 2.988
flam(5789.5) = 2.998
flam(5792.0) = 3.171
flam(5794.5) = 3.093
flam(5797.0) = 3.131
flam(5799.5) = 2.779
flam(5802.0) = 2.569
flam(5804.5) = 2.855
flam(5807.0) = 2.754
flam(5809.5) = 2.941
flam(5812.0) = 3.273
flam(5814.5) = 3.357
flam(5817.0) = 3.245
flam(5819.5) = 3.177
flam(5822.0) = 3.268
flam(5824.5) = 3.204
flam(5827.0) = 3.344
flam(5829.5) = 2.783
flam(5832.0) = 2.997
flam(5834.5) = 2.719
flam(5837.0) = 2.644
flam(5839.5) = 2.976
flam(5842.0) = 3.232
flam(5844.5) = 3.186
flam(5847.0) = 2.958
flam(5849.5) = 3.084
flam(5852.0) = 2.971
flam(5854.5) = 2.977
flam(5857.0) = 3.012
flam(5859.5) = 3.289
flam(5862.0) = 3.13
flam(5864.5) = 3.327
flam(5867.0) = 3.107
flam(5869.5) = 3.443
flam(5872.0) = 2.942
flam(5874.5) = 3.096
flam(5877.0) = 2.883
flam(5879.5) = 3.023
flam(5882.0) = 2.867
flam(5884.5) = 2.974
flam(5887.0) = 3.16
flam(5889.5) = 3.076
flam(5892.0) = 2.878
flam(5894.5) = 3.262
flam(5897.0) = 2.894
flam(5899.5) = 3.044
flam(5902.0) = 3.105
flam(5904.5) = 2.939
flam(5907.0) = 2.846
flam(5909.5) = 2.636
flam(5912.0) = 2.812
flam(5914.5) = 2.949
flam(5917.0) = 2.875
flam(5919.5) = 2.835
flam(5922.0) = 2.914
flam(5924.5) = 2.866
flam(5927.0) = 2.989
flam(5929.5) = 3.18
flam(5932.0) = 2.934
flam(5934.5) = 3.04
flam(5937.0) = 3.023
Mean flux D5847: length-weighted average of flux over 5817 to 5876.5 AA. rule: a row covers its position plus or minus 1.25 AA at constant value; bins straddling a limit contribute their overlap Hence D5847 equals 3.08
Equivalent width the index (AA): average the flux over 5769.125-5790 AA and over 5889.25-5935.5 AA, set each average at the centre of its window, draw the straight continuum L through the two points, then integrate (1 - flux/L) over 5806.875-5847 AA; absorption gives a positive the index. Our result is -3.64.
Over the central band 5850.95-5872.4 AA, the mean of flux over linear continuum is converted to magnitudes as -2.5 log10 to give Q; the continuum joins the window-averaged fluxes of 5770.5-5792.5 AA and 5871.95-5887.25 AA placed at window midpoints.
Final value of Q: -0.07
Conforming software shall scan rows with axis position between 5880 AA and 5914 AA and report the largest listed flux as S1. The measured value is 3.262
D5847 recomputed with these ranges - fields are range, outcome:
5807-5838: 3.07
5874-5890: 3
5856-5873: 3.18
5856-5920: 3.02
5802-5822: 3.07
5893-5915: 2.94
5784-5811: 2.91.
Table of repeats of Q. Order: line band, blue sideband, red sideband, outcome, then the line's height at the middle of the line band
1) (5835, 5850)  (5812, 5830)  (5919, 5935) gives 0.061 mag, 3.17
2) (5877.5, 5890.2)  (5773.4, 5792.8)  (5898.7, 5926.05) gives -0.045 mag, 2.89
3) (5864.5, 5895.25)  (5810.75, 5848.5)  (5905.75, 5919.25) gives -0.050 mag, 2.93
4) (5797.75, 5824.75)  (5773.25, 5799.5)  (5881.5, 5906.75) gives -0.034 mag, 2.94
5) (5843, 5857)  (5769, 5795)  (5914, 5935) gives -0.057 mag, 2.88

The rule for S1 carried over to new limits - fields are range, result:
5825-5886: 3.443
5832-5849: 3.232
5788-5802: 3.171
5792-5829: 3.357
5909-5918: 2.949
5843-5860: 3.289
